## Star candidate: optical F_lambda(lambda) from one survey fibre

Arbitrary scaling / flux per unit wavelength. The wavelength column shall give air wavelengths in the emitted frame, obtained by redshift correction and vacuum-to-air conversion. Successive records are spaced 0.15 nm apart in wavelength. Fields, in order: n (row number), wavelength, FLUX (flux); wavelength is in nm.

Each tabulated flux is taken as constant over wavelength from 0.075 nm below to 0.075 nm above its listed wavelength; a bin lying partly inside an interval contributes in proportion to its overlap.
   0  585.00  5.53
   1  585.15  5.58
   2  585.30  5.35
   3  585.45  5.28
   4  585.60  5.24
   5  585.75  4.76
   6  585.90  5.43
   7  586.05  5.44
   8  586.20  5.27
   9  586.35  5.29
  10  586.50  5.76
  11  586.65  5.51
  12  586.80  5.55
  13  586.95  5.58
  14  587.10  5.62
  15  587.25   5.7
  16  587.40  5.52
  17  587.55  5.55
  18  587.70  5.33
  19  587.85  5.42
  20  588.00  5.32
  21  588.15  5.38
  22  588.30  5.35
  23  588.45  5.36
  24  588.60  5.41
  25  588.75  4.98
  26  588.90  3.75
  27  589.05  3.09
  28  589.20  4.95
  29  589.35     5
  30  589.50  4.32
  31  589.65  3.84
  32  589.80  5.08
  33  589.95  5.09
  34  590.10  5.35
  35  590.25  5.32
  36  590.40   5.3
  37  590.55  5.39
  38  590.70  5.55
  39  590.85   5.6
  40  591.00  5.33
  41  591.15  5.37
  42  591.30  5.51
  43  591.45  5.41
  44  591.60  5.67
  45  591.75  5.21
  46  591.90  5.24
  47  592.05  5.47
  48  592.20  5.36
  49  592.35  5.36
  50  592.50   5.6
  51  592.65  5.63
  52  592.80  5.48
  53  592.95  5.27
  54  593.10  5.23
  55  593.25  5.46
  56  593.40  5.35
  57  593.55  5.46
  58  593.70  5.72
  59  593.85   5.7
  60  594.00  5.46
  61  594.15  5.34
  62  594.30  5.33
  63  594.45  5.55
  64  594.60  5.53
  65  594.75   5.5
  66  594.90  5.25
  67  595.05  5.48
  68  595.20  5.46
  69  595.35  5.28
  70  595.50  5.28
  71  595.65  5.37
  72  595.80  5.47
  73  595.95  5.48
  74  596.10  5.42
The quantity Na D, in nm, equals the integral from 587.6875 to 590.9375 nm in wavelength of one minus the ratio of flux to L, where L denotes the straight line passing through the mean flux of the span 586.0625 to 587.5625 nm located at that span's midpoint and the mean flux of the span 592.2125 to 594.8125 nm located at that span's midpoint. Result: 0.30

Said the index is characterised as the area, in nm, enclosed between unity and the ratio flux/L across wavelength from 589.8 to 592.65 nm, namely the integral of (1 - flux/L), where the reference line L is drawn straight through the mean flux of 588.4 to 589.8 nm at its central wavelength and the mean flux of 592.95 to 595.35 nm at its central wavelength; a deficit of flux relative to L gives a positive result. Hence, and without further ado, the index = -0.28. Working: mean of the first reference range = 4.54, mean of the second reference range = 5.44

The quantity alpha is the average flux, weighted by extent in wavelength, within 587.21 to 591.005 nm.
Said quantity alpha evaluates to 5.08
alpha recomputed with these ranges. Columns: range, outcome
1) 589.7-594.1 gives 5.4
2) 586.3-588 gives 5.52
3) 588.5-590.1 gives 4.6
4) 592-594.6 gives 5.46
